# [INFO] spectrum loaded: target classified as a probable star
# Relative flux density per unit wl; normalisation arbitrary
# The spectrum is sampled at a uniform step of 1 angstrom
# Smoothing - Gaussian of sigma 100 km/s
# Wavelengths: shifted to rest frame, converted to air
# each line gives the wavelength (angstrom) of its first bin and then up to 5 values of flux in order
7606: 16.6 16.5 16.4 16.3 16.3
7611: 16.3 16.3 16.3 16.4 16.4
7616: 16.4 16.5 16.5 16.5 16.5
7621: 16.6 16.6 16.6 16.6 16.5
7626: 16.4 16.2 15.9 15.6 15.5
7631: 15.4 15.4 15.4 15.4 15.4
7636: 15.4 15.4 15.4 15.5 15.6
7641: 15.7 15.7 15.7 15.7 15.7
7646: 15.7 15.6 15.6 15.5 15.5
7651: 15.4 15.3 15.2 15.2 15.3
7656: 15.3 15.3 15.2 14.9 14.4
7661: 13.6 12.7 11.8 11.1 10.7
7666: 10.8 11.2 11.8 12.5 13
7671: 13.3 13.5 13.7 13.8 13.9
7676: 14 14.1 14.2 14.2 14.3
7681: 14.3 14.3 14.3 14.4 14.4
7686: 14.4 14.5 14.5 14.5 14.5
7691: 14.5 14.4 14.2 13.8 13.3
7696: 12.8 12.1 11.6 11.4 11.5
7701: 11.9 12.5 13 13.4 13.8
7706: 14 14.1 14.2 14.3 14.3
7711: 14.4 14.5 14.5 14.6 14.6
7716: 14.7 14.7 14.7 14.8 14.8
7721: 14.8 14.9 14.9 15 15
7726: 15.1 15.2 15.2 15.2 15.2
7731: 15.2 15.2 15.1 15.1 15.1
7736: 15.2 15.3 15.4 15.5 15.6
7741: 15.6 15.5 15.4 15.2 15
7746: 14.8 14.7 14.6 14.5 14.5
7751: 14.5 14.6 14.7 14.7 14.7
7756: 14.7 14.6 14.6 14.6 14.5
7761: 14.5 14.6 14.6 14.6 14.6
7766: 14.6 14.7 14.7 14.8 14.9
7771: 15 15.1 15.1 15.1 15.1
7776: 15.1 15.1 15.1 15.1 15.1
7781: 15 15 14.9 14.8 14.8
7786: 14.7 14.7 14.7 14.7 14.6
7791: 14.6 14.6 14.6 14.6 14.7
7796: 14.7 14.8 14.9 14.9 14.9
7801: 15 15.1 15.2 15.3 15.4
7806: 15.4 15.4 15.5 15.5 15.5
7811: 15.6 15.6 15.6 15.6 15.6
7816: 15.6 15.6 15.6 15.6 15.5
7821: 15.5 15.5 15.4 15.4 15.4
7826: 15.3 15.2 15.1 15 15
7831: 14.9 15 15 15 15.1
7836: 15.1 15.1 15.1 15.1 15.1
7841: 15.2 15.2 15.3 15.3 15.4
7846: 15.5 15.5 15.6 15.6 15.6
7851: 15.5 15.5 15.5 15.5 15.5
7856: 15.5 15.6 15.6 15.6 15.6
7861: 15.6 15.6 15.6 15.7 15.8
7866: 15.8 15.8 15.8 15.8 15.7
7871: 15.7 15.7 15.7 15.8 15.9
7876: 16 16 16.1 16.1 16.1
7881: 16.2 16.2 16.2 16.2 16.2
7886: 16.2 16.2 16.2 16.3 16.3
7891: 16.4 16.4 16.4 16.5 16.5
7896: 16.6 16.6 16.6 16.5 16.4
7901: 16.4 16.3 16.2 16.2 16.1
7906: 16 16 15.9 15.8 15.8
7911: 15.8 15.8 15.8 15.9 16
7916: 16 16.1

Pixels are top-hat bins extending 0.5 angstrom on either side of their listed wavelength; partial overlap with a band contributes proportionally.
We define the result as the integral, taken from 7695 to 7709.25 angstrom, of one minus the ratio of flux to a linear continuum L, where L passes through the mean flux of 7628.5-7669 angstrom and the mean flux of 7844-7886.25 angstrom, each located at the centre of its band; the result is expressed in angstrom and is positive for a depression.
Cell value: 1.9 angstrom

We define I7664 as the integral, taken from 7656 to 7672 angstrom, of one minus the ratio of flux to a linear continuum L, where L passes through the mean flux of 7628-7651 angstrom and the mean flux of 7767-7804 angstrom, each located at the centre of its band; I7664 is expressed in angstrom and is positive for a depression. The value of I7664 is 2.6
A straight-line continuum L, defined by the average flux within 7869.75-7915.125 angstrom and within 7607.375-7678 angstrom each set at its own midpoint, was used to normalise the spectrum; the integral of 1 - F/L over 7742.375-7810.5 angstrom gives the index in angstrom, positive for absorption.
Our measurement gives 3.3 angstrom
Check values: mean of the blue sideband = 15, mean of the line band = 14.9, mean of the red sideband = 16.1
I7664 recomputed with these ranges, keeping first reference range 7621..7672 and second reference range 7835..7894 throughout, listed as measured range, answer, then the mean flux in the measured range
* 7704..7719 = 0.7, 14.4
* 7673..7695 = 1.1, 14.2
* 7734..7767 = 0.8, 14.9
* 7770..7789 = 0.5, 15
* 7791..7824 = 0.5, 15.3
